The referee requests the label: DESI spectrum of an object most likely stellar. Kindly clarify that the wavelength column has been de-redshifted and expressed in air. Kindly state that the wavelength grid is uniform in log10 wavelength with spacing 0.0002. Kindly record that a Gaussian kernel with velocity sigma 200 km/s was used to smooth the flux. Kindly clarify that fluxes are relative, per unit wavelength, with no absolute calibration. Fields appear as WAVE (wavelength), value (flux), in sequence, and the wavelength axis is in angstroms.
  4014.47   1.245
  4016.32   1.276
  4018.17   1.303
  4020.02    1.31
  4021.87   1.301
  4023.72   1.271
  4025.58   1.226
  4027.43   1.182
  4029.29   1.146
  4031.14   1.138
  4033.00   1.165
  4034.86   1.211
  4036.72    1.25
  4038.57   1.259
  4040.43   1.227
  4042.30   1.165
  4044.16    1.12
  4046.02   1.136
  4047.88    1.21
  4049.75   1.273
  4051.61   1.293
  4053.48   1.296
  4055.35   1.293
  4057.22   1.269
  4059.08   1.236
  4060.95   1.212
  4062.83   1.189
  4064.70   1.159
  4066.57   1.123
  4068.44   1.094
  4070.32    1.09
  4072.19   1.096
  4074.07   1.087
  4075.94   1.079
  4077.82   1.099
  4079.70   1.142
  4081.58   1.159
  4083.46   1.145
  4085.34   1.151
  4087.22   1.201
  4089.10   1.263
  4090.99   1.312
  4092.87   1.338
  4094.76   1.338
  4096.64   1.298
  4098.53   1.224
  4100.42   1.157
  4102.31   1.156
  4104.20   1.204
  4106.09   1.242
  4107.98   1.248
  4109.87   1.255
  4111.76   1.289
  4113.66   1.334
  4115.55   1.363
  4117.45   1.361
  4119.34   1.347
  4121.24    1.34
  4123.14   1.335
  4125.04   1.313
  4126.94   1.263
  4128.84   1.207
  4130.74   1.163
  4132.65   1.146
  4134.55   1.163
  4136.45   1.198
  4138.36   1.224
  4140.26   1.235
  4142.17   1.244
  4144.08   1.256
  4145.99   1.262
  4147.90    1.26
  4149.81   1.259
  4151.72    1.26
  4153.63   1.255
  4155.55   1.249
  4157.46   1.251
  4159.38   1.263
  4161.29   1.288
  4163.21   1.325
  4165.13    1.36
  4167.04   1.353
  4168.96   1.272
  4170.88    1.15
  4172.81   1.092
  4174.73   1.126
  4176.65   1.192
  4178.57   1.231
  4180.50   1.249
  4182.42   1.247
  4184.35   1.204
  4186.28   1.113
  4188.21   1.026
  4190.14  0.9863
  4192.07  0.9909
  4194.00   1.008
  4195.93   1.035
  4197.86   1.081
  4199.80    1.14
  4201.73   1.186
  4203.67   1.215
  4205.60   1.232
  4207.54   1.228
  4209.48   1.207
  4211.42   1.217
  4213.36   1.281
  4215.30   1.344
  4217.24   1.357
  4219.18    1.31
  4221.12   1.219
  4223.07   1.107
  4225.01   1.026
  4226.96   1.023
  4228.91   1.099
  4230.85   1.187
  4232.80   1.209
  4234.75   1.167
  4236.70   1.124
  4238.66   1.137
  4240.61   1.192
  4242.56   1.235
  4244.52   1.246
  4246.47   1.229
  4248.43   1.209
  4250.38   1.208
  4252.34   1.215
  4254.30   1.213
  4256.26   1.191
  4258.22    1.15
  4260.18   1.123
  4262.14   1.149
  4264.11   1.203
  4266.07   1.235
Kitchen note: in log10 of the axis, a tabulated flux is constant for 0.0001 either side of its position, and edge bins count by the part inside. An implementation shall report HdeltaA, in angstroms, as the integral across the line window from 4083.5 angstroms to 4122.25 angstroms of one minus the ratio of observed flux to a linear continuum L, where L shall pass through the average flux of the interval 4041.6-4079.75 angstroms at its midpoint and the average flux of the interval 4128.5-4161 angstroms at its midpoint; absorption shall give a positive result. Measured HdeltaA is -2.1 angstroms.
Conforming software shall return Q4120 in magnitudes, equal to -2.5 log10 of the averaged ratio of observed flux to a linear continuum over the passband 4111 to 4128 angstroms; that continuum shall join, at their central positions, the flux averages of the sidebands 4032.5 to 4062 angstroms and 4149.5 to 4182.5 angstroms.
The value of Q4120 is -0.07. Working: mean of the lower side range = 1.23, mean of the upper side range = 1.25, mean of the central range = 1.33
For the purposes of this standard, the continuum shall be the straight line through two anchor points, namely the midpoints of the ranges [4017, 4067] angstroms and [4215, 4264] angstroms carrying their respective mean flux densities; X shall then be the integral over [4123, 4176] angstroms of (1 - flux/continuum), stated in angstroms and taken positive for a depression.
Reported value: -1.7 angstroms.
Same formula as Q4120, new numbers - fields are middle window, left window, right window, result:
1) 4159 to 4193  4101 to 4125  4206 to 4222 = 0.08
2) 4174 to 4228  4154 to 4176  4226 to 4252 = 0.04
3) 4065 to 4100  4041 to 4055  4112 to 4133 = 0.06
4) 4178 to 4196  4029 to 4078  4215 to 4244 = 0.07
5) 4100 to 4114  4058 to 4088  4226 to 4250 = -0.08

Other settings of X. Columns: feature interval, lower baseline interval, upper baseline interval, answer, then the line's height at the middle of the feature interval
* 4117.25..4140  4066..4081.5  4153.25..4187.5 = -1.44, 1.18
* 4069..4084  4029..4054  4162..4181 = 1.28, 1.21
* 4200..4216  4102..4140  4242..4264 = -0.19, 1.22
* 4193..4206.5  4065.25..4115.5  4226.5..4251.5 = 0.64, 1.18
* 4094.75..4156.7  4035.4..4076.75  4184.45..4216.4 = -4.58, 1.17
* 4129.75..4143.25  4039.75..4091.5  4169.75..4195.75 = -0.60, 1.15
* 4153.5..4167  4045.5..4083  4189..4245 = -1.41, 1.17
